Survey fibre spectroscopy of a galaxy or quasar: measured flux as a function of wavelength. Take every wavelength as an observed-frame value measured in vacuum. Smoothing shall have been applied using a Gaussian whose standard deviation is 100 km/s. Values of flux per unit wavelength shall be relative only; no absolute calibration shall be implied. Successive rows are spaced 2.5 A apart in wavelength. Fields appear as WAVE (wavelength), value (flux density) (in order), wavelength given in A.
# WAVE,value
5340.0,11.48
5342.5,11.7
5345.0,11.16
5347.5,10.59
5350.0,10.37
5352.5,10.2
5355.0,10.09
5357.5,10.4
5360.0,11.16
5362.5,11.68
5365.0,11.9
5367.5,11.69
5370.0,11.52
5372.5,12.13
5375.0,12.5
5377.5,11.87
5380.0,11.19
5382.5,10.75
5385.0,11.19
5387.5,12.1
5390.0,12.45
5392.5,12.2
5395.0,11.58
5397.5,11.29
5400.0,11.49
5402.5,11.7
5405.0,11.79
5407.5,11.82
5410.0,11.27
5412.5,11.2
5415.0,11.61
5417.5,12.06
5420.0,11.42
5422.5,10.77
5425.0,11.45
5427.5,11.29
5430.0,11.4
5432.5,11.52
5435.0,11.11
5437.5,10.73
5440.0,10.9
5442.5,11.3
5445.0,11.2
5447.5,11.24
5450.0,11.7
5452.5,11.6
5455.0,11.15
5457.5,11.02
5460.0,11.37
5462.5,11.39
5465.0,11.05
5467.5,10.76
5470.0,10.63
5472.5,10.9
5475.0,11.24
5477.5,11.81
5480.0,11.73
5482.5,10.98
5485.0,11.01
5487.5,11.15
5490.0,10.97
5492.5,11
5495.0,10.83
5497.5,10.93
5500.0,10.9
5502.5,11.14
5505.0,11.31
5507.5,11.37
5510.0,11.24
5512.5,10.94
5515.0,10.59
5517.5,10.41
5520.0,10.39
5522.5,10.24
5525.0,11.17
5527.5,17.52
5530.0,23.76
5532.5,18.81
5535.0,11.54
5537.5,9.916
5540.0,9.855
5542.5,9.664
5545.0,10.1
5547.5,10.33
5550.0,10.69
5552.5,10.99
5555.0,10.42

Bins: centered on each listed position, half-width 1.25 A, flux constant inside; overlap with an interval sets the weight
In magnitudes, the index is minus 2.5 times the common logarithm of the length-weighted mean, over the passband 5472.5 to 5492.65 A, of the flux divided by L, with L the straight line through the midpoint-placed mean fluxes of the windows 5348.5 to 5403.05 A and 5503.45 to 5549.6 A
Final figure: 0.07 mag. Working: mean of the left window 11.4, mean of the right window 12.1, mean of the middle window 11.2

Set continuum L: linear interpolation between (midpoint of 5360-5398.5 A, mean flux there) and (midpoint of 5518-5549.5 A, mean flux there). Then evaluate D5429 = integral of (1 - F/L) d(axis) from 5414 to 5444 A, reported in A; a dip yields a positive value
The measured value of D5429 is 1.8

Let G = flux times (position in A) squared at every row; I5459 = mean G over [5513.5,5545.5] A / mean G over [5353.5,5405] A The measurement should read 1.16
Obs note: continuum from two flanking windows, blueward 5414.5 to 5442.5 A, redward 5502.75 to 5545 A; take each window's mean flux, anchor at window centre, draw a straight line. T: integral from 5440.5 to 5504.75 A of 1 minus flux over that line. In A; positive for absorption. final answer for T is 3.3 A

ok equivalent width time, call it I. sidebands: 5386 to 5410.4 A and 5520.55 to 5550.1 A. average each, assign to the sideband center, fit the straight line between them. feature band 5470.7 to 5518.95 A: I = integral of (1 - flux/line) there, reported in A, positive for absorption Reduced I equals 5.6 A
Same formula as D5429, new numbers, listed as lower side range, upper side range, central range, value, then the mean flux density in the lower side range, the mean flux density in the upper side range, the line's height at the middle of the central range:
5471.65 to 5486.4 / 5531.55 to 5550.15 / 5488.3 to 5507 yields 0.4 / 11.3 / 11.3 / 11.3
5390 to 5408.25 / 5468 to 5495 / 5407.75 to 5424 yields 0.3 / 11.7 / 11.1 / 11.6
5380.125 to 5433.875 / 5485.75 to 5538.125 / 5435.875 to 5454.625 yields 0.9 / 11.5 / 12.2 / 11.8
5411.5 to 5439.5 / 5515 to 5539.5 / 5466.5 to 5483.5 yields 1.7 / 11.3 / 13.5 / 12.4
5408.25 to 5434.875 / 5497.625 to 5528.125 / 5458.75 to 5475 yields 0.4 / 11.4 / 11.3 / 11.3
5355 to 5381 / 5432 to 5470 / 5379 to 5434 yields -0.7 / 11.5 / 11.2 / 11.4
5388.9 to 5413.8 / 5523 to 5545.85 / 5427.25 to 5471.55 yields 4.2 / 11.7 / 13.5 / 12.3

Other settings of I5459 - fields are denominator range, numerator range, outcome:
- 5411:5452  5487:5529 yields 1.03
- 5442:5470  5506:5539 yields 1.18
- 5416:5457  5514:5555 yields 1.12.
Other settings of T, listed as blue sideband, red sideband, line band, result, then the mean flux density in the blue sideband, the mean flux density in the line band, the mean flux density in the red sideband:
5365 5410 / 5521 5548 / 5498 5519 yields 3.00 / 11.7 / 11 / 13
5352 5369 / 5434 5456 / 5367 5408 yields -2.25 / 11.1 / 11.7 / 11.2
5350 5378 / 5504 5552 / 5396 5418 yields -0.09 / 11.3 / 11.6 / 12.1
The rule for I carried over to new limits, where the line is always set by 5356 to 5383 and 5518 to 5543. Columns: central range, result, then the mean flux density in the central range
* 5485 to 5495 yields 1.4 A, 11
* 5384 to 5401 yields 0.0 A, 11.8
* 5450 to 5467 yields 1.7 A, 11.3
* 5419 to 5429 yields 0.7 A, 11.2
